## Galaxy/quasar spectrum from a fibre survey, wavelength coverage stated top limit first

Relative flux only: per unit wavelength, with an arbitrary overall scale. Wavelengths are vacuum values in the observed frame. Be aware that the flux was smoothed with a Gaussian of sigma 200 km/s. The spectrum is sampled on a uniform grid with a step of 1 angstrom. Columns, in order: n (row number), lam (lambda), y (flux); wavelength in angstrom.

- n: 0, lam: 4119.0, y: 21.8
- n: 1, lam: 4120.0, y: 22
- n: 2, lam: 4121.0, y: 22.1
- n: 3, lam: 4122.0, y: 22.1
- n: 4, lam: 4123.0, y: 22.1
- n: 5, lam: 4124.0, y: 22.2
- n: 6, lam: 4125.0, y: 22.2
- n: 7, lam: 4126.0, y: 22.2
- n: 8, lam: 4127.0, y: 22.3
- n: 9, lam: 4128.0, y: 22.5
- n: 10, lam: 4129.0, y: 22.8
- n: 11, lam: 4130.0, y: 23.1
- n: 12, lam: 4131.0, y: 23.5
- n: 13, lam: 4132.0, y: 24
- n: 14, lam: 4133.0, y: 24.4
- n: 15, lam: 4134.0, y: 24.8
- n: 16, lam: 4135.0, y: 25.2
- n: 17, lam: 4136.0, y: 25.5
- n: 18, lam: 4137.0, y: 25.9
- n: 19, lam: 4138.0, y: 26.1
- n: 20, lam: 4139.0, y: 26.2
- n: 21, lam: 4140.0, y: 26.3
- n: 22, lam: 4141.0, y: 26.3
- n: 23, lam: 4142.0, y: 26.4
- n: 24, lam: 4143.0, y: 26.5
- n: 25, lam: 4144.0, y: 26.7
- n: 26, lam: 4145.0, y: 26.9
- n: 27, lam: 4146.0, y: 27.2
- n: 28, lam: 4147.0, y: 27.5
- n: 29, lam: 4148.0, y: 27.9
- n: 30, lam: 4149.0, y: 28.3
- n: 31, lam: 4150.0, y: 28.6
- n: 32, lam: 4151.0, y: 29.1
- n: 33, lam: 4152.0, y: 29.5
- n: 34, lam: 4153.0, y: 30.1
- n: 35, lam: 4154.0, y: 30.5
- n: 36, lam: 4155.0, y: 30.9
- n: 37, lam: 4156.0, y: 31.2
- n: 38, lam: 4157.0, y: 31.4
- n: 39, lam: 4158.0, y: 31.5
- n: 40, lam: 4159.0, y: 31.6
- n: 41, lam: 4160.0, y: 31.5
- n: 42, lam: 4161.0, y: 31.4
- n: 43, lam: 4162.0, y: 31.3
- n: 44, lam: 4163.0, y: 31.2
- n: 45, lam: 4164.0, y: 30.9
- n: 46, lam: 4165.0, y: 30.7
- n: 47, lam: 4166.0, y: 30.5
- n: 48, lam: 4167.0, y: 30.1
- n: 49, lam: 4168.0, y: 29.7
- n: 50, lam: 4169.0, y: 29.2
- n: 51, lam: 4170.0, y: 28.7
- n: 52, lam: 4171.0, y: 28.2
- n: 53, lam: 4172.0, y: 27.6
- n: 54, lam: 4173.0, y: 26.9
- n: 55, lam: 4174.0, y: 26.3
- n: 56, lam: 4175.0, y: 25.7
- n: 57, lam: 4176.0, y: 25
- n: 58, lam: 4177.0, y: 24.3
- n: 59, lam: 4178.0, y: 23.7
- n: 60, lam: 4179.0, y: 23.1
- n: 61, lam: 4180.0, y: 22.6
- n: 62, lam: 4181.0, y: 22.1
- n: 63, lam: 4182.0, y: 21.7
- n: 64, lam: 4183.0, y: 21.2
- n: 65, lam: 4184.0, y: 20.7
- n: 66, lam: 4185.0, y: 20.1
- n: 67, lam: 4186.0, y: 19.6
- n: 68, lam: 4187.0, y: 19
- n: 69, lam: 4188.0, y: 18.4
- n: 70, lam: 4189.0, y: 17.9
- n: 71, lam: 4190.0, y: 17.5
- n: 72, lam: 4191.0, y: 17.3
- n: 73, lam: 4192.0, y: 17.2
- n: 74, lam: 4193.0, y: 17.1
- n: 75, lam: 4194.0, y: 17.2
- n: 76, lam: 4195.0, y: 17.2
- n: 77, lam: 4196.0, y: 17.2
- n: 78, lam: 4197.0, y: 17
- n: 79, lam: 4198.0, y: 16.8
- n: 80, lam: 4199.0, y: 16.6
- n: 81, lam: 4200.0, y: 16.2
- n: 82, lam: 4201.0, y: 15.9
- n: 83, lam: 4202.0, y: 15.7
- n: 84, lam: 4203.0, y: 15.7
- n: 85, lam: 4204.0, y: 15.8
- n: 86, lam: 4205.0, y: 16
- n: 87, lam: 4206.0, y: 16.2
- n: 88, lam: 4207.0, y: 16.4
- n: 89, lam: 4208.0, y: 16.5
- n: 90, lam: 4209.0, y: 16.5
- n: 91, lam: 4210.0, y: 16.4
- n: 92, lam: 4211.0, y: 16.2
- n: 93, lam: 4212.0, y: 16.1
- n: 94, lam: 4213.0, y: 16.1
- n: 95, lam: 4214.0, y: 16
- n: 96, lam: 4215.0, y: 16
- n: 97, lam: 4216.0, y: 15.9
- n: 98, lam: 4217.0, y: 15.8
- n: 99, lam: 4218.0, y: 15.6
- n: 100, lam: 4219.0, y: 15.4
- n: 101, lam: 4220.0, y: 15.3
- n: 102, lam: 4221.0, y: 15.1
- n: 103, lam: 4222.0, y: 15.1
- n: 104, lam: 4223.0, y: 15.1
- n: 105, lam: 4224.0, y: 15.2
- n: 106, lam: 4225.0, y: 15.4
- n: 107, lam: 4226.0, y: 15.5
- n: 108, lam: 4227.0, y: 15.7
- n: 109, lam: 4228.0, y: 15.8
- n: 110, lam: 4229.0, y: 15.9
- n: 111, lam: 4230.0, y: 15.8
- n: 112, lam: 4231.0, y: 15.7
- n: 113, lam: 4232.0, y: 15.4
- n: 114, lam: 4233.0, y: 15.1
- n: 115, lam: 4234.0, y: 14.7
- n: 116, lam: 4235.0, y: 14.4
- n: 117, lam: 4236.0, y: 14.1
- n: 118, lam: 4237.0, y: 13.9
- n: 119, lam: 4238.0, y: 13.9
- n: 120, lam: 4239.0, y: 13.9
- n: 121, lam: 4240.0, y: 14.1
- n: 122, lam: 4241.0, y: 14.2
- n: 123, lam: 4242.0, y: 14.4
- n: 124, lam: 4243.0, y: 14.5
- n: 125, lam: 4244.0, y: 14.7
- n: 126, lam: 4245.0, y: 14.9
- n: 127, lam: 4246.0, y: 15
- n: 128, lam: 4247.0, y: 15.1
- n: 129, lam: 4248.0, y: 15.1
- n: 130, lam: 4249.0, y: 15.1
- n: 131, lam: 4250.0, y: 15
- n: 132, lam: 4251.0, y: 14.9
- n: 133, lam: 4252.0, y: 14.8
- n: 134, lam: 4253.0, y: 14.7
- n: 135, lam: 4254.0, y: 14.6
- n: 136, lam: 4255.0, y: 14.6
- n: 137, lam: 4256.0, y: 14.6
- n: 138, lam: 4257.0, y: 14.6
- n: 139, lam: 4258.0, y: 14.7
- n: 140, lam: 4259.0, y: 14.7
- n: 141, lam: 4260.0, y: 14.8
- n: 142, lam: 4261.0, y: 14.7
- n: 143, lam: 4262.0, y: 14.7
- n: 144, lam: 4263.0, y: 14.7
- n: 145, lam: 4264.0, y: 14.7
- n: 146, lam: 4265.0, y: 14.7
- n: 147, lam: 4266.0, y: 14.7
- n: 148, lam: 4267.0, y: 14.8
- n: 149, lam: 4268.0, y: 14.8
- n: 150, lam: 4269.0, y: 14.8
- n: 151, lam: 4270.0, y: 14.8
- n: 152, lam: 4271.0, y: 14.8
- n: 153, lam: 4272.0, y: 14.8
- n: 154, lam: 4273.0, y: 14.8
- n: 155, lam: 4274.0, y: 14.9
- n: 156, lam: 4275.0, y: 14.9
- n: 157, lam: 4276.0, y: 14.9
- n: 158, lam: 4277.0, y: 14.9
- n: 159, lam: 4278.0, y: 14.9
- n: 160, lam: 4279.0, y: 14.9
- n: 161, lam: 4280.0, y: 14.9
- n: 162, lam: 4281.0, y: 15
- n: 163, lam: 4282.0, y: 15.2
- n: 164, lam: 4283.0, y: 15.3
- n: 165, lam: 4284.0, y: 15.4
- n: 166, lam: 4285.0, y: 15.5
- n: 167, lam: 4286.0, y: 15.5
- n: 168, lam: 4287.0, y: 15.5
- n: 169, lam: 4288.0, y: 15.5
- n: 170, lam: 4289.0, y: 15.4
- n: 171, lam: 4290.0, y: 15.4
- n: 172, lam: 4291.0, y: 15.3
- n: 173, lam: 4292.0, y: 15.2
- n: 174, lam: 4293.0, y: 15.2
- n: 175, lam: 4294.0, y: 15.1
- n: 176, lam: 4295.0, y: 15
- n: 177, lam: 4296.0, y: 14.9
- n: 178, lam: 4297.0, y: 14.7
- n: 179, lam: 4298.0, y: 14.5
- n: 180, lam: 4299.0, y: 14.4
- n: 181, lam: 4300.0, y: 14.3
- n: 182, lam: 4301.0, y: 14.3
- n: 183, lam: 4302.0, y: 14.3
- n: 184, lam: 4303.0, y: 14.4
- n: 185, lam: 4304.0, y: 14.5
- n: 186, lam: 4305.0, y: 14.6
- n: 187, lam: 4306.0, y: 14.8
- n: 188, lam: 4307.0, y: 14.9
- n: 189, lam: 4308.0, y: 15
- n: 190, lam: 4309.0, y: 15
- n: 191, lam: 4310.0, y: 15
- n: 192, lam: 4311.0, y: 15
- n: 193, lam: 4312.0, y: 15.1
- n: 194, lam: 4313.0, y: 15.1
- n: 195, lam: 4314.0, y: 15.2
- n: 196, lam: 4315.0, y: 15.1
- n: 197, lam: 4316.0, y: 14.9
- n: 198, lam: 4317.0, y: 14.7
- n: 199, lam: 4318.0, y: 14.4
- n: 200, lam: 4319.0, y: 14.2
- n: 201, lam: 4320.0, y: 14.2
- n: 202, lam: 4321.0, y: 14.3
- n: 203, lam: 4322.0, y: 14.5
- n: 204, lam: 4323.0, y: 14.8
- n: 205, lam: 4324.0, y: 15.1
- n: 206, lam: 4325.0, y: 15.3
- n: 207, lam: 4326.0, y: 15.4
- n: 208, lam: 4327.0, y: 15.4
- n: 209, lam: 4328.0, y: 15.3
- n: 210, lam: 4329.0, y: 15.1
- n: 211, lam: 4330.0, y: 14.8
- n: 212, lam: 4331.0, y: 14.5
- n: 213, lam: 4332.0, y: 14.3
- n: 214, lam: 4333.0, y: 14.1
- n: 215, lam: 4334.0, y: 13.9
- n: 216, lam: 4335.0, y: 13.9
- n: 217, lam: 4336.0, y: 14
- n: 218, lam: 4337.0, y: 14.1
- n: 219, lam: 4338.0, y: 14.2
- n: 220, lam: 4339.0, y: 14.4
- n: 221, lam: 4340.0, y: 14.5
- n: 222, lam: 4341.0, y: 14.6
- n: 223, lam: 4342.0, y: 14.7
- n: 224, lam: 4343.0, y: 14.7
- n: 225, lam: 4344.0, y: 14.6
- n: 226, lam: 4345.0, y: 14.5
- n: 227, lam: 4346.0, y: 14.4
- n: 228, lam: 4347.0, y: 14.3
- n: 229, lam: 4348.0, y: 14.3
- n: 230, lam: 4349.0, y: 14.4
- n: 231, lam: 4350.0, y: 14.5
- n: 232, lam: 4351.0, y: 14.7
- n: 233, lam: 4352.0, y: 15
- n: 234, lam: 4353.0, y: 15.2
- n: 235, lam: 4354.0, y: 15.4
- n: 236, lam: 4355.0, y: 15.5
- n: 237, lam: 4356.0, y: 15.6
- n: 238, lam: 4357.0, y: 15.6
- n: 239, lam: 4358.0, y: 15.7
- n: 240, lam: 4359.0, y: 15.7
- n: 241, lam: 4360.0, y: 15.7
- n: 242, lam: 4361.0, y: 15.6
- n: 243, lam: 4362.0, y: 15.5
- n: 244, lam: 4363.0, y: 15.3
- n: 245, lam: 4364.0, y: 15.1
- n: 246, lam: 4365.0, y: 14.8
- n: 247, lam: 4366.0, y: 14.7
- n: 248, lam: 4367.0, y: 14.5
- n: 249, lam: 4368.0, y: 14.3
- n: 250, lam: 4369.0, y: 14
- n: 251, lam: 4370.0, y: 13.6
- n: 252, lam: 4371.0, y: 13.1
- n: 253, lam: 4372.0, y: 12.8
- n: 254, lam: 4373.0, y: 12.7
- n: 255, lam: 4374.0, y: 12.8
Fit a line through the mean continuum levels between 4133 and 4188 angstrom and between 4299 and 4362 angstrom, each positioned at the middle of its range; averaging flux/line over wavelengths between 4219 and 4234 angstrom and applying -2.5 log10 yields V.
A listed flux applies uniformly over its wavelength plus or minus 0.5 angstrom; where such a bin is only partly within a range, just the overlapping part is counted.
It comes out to 0.40 mag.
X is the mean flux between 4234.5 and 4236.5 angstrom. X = 14.2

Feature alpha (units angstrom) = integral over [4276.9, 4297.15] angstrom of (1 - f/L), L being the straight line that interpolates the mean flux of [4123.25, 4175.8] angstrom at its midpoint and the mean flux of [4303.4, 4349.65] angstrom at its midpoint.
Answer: 2.7 angstrom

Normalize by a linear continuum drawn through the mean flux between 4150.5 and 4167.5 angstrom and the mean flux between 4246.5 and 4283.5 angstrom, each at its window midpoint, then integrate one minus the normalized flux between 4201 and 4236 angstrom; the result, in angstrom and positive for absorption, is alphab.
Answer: 9.8 angstrom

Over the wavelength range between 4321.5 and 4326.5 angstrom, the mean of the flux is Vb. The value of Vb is 15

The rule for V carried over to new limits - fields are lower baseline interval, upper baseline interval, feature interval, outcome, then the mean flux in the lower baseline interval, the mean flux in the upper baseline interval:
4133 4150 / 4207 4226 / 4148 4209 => -0.10 mag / 26.5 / 15.8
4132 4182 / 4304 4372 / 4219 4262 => 0.41 mag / 27.7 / 14.7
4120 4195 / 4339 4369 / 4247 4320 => 0.24 mag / 25.3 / 14.9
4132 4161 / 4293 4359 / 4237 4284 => 0.30 mag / 28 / 14.7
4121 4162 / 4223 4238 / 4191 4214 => 0.14 mag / 26.6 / 15.1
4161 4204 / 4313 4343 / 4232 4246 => 0.32 mag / 22.4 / 14.6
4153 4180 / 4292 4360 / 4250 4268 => 0.37 mag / 28.9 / 14.8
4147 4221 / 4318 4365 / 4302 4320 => 0.10 mag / 22.4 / 14.8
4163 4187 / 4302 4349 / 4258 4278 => 0.26 mag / 25.6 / 14.6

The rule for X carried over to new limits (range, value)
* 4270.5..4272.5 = 14.8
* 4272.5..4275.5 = 14.9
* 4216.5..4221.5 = 15.4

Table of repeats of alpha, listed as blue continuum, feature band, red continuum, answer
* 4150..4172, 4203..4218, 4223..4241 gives 2.66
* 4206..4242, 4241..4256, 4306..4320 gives 0.44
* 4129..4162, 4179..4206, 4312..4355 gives 7.00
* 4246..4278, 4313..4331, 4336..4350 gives -0.42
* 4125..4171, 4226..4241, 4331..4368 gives 4.95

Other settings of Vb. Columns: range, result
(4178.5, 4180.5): 22.9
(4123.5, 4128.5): 22.3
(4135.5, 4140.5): 26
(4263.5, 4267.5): 14.7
